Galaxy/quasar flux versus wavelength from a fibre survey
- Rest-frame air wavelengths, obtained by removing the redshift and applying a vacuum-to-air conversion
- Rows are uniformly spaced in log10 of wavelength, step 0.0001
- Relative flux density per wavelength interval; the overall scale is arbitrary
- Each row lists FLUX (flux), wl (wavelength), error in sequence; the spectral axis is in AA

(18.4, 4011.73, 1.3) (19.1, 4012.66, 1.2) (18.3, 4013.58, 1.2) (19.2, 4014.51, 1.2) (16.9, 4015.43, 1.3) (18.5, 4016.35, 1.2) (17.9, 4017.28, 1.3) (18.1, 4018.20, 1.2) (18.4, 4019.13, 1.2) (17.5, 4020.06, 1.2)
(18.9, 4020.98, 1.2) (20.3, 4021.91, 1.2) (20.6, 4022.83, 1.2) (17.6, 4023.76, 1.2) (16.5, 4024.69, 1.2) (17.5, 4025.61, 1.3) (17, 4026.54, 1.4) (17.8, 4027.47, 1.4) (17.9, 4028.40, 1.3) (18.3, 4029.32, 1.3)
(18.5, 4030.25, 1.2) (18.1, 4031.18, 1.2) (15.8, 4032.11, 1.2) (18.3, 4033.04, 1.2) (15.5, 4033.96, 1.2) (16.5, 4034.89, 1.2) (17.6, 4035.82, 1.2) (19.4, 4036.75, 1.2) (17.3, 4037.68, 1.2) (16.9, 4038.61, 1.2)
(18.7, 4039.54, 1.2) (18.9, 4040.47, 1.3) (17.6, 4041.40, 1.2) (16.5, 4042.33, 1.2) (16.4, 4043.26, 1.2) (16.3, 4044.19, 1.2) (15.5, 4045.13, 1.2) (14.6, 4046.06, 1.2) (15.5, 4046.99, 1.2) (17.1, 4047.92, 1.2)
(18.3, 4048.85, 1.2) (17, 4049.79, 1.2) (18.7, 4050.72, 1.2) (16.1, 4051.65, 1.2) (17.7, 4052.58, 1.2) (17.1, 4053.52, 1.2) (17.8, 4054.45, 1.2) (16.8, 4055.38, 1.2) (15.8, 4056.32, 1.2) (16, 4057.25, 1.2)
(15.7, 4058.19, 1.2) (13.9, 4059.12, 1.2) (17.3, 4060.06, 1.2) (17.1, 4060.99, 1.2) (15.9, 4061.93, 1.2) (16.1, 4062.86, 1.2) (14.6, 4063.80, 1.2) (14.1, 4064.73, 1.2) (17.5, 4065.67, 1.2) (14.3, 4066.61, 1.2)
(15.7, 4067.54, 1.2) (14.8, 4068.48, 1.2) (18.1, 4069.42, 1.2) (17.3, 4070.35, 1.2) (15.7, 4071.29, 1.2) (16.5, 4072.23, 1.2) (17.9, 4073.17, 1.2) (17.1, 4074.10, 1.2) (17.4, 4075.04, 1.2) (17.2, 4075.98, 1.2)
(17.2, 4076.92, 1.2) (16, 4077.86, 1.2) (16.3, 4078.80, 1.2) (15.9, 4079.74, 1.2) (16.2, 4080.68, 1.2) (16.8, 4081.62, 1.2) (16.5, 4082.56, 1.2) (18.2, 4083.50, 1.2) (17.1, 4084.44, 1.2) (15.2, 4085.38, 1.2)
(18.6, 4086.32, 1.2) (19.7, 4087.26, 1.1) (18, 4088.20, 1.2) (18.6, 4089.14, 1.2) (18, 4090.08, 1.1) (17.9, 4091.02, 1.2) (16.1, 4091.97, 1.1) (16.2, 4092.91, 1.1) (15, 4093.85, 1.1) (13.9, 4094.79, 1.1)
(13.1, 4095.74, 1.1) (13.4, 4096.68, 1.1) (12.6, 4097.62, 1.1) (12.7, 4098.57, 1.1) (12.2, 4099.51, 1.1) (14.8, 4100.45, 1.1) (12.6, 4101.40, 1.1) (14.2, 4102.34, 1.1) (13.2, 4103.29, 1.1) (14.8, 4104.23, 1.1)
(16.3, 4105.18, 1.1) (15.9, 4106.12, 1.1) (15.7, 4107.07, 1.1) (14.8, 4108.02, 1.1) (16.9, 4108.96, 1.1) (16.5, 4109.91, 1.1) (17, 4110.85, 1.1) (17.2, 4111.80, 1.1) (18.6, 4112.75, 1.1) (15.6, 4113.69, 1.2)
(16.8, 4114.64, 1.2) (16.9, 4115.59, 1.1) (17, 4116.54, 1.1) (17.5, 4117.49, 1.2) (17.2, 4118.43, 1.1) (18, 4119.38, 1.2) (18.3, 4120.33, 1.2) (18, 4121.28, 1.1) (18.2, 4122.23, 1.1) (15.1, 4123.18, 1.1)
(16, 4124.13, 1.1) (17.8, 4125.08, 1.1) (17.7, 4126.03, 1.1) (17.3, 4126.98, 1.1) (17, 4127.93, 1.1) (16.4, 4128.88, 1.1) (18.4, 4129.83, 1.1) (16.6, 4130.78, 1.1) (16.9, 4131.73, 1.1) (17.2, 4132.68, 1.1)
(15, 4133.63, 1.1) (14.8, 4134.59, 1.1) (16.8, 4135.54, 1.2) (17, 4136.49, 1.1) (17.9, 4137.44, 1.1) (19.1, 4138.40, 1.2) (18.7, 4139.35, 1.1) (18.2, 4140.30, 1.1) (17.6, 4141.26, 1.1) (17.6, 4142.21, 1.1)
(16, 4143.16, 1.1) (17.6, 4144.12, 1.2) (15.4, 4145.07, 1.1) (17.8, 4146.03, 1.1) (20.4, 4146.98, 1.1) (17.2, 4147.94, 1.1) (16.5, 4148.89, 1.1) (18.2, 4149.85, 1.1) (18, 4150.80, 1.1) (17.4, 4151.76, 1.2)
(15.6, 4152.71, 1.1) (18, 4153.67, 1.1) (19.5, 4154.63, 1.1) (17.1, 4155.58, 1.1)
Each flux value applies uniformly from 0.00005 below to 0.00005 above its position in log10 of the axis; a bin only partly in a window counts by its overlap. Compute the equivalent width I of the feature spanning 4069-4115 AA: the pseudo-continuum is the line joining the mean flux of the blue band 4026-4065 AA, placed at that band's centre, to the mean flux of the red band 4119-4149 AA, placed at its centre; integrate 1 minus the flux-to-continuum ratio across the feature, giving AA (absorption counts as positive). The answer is 2.6 AA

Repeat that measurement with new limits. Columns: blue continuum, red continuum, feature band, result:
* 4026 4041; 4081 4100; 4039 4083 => 0.8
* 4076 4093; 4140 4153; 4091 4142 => 3.1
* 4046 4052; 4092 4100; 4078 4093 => -2.8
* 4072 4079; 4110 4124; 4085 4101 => 1.3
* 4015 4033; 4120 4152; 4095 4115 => 2.9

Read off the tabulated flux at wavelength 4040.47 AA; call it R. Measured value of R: 18.9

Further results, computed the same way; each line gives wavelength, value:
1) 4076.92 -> 17.2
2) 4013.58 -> 18.3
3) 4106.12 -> 15.9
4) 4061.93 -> 15.9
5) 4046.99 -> 15.5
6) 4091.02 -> 17.9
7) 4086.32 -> 18.6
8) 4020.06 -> 17.5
